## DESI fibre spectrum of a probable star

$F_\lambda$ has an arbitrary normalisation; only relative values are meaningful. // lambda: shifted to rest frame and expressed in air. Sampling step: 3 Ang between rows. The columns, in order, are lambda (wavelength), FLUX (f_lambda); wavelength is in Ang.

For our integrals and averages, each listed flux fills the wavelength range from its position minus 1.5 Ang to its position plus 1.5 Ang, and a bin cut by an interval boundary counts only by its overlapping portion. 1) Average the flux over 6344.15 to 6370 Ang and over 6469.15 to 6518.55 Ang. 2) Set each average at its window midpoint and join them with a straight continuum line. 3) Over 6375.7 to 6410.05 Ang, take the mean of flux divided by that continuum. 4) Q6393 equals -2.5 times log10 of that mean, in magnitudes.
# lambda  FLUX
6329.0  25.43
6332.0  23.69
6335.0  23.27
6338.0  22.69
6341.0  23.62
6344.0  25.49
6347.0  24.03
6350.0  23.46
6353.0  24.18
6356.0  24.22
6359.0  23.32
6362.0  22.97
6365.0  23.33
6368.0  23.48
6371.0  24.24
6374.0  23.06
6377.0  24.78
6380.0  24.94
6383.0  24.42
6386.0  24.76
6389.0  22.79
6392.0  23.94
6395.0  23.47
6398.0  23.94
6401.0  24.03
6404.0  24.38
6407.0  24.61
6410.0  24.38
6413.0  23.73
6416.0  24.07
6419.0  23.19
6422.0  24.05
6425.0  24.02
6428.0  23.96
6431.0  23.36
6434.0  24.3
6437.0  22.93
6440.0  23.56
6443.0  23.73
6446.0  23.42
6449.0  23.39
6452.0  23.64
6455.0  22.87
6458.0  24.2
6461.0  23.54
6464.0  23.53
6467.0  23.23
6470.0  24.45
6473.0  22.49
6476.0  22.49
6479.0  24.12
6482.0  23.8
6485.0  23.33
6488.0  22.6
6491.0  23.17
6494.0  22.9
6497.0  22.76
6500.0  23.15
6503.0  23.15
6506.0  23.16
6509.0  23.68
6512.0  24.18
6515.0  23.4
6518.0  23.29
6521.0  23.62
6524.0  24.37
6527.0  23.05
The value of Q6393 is -0.03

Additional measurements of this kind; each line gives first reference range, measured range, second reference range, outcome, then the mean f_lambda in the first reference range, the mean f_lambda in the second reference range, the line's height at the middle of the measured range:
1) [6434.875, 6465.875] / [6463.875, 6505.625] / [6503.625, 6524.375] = 0.02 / 23.5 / 23.6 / 23.6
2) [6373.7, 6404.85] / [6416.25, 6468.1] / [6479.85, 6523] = 0.01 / 24.1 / 23.3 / 23.7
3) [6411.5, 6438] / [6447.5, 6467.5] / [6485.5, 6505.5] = 0.00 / 23.7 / 23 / 23.4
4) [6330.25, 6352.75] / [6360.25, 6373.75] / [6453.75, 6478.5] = 0.01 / 23.8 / 23.4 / 23.7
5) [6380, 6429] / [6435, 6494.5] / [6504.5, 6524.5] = 0.02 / 24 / 23.6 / 23.8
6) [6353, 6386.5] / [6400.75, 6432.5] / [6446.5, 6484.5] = -0.01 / 23.9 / 23.5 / 23.7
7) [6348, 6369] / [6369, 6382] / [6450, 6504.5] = -0.03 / 23.6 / 23.3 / 23.5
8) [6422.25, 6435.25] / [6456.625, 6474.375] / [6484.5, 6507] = -0.01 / 23.9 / 23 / 23.4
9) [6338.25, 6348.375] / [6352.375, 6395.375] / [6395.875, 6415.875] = 0.01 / 24.2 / 24.1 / 24.2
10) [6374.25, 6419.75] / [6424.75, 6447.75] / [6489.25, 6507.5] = 0.00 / 24.1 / 23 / 23.7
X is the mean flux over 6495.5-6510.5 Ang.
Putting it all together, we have 23.2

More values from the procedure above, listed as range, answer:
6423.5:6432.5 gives 23.8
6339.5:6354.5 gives 24.2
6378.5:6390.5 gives 24.2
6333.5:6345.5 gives 23.8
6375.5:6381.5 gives 24.9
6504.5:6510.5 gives 23.4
